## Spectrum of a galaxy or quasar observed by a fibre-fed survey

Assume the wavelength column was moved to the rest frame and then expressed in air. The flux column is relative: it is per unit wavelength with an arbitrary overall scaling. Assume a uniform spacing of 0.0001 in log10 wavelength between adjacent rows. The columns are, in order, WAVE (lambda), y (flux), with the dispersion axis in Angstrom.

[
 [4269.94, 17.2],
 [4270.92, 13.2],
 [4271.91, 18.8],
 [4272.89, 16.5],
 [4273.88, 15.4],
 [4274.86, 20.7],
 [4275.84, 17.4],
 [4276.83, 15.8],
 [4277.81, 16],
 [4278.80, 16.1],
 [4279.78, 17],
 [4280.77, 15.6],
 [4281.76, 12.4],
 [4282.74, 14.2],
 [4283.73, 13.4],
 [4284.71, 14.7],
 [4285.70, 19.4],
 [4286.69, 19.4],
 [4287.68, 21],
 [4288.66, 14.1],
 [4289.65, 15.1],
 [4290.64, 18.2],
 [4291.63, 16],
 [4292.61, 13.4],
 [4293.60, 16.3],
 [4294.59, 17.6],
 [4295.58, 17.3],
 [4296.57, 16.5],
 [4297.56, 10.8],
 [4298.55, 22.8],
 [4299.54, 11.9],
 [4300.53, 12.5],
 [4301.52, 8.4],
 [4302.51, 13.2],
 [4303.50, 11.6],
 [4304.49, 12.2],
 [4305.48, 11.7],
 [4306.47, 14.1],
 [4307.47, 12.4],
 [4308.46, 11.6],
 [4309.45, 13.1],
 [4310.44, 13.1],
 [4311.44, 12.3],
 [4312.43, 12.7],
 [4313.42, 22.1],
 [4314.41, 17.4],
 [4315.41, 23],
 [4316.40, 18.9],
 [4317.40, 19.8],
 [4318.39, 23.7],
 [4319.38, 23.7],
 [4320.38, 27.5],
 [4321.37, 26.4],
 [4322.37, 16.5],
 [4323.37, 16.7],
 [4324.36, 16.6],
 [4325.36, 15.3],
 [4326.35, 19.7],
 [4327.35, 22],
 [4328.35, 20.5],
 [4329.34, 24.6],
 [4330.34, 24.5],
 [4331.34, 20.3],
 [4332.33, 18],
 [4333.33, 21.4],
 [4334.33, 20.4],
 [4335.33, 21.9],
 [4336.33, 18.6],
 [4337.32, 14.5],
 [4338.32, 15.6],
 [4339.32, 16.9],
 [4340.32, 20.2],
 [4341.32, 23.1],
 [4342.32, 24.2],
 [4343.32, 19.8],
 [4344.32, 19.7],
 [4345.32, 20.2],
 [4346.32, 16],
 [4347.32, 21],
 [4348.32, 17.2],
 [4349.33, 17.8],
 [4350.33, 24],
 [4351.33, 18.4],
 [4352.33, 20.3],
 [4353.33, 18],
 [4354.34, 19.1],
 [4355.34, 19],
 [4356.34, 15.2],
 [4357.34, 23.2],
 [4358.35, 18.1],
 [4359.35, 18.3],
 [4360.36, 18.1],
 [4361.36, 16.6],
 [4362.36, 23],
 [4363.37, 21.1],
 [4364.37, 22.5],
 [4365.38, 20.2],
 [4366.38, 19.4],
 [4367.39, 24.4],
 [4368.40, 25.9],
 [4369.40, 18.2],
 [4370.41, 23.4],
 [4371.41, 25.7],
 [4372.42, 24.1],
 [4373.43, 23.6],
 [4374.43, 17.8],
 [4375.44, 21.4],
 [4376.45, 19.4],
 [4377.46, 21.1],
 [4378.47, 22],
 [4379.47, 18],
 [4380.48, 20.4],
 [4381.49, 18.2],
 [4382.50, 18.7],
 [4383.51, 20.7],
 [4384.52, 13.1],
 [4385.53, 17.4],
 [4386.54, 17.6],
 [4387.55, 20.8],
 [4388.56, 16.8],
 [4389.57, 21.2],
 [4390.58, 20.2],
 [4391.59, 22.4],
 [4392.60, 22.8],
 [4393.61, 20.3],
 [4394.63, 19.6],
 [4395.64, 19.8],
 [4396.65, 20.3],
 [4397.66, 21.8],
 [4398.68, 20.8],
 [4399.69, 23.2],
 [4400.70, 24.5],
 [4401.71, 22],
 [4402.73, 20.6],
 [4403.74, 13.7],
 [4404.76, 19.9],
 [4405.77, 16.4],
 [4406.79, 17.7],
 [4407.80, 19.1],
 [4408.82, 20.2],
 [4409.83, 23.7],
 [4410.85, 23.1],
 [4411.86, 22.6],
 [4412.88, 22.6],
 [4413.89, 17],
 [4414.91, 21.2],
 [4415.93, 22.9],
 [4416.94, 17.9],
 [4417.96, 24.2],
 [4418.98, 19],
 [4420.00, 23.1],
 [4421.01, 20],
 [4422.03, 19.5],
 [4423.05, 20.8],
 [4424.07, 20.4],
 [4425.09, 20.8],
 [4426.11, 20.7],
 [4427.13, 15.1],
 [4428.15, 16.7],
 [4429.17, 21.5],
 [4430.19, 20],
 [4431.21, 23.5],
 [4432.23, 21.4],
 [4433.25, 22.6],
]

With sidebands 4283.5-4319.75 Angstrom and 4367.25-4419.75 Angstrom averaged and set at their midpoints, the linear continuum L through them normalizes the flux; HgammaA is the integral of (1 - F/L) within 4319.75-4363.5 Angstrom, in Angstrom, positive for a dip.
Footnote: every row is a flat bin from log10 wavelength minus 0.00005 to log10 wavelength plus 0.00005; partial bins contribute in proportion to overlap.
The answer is -4.7 Angstrom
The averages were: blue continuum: 15.8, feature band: 19.8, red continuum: 20.5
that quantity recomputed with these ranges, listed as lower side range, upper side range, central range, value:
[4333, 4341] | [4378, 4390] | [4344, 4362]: -0.19 Angstrom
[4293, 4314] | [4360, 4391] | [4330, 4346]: -2.65 Angstrom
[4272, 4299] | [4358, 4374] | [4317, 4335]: -1.95 Angstrom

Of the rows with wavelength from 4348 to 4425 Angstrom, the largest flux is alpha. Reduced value 25.9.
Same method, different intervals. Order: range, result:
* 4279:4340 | 27.5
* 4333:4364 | 24.2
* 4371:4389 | 25.7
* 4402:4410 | 23.7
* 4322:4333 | 24.6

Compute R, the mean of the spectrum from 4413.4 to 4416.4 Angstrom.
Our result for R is 20.3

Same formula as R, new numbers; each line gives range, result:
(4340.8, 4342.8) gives 23.6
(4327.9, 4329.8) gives 22.6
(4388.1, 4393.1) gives 20.7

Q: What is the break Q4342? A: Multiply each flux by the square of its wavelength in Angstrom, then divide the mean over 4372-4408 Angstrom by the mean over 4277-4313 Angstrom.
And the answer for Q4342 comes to 1.4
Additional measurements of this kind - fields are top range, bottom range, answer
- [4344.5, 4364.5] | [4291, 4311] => 1.43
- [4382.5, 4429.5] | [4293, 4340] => 1.20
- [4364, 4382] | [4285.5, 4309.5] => 1.50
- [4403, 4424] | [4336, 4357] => 1.10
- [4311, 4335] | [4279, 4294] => 1.28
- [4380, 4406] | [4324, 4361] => 1.04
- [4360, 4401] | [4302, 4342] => 1.16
